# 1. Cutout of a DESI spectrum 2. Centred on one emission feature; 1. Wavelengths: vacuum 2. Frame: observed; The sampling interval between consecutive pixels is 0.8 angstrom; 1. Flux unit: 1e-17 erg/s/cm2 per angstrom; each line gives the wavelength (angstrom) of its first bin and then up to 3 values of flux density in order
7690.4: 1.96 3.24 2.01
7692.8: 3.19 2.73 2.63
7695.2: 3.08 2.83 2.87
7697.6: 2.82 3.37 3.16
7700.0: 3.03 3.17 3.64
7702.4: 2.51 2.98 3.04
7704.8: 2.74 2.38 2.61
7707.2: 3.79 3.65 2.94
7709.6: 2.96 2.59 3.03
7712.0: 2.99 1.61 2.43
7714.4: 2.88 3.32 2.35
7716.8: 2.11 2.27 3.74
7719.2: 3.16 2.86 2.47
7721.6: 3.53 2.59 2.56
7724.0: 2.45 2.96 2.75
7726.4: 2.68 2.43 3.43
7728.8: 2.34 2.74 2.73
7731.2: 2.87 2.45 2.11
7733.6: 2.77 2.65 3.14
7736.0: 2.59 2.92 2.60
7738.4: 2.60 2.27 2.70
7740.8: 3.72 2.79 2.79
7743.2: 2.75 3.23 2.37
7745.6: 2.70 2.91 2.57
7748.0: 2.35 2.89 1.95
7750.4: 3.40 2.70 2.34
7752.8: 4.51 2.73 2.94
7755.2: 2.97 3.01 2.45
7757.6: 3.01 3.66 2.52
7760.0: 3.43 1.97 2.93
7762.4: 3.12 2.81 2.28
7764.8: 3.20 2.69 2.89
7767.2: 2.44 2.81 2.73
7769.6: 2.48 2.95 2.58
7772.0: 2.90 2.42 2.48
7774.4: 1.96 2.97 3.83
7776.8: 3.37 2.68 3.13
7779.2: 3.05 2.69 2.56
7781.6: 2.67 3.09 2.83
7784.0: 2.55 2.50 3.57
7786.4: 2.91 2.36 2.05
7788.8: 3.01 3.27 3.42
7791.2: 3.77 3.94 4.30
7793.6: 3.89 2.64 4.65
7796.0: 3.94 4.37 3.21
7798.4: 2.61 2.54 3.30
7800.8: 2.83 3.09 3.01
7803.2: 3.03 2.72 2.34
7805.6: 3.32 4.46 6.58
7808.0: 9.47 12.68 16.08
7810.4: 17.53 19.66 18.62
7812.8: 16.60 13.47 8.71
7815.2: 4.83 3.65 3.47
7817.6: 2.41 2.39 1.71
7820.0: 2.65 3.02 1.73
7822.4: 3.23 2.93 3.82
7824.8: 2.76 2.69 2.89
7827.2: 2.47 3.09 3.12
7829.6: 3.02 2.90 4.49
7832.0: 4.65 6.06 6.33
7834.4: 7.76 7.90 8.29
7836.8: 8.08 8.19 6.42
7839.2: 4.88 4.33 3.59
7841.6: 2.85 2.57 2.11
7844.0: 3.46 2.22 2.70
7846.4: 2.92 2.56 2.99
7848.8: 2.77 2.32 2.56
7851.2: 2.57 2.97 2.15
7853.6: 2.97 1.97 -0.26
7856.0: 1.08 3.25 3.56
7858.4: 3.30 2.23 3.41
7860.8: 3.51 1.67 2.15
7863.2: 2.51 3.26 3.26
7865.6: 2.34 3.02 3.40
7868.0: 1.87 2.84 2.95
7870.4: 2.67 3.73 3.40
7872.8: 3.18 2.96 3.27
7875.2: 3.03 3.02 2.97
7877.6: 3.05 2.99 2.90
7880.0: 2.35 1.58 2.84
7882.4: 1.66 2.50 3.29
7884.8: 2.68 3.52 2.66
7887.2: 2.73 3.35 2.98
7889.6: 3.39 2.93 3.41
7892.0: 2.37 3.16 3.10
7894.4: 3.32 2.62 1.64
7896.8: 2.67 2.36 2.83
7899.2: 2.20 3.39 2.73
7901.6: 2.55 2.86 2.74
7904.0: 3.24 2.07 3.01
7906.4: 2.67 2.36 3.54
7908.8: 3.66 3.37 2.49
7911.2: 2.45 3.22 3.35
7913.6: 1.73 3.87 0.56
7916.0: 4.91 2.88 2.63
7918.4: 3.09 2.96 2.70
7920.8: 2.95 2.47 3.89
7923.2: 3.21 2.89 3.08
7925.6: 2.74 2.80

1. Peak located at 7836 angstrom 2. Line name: [N II] 6583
